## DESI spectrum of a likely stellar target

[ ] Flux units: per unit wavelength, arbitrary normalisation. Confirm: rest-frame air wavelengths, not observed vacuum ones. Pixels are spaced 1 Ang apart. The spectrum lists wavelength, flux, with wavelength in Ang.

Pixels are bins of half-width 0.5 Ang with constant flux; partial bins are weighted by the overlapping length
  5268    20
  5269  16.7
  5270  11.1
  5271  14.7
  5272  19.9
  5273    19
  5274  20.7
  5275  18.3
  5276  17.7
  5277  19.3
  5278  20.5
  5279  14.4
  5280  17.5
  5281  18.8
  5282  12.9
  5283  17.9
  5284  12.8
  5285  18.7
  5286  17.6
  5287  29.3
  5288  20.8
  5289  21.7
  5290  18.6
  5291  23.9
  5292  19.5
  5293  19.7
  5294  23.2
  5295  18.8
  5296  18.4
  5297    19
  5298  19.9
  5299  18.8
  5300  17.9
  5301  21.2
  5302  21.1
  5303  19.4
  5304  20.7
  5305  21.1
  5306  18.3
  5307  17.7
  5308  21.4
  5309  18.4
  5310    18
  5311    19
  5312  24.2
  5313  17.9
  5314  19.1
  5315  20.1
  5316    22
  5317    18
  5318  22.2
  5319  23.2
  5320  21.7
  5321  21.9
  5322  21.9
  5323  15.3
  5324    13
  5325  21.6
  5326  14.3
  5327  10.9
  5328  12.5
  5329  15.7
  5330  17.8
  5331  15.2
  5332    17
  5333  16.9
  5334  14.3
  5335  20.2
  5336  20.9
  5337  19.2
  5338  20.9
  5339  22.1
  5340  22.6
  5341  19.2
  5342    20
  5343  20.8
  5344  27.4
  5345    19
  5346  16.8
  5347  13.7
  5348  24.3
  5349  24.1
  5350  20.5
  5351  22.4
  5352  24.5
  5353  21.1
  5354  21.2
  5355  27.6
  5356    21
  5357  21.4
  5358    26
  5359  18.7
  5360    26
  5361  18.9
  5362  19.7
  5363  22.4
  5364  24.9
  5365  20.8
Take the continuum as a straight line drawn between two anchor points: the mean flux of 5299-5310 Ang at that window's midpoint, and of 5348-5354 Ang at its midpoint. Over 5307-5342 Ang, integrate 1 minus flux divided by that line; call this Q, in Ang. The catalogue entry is 3.4 Ang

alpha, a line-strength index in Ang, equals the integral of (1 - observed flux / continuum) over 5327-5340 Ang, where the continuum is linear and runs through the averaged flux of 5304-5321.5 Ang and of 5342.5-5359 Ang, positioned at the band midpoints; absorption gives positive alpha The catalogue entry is 2.2 Ang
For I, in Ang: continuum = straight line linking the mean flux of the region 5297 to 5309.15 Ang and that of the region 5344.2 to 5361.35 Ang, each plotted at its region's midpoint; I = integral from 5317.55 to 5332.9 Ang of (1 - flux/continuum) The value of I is 2.22 Ang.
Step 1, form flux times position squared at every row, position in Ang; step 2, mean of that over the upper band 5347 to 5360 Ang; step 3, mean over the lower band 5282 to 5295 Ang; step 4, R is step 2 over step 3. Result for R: 1.2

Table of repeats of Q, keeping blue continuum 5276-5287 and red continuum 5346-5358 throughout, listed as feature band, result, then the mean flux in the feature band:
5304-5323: -0.6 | 20.2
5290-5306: -1.2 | 20.1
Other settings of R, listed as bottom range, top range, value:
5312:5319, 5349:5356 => 1.13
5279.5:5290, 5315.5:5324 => 1.10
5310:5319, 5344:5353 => 1.05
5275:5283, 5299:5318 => 1.15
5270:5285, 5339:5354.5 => 1.26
